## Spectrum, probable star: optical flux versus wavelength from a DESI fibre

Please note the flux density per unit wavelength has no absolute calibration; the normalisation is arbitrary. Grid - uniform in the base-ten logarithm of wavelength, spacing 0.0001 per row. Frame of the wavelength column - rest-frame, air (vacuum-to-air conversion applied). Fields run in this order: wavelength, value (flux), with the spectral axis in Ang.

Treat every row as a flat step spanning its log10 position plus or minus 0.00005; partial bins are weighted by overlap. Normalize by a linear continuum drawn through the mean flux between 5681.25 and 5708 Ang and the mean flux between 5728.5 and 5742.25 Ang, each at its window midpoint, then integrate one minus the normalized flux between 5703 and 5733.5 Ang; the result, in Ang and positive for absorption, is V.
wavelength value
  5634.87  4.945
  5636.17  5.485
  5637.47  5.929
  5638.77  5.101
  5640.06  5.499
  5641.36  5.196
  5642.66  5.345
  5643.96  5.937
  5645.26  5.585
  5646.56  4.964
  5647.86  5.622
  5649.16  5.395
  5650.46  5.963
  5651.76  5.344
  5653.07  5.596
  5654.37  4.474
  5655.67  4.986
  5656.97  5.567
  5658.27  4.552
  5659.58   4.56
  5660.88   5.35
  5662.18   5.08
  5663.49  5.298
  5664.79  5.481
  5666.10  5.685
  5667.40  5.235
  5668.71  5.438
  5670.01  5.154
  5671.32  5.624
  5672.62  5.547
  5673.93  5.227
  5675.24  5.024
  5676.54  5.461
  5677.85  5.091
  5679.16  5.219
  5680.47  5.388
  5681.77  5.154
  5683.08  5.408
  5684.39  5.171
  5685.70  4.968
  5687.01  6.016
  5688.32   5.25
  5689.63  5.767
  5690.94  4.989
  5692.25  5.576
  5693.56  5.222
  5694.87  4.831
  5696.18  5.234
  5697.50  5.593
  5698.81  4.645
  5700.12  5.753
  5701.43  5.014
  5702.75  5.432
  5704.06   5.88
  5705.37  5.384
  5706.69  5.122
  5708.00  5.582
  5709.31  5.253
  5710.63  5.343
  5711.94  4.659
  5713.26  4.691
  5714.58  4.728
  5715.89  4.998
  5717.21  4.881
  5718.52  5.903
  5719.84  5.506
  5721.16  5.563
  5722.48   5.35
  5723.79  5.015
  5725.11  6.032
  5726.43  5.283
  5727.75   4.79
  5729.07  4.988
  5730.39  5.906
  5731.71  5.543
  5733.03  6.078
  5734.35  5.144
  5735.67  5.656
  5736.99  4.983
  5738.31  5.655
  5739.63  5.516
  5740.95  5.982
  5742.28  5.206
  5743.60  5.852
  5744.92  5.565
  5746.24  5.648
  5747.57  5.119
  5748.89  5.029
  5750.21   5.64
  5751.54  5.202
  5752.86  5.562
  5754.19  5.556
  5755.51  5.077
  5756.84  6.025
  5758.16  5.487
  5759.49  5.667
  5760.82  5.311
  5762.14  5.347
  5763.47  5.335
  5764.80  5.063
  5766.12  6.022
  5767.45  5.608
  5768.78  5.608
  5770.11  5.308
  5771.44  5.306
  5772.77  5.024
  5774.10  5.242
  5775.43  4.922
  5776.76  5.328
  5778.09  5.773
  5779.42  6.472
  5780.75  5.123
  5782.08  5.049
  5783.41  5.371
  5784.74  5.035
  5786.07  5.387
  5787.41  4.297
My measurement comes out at 0.7 Ang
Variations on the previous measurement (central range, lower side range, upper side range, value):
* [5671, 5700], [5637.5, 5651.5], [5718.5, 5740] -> 0.91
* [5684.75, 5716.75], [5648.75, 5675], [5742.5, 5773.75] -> 0.58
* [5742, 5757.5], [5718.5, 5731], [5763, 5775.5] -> -0.24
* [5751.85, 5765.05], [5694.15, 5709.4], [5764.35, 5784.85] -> -0.16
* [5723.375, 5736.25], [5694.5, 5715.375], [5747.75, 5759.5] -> -0.30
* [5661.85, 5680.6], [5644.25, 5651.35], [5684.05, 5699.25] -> 0.21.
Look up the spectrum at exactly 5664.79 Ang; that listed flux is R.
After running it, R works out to 5.481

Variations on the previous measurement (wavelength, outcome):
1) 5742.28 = 5.206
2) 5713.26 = 4.691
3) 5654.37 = 4.474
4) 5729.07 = 4.988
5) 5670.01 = 5.154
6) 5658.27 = 4.552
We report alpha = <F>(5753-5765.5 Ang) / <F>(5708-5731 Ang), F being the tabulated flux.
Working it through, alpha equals 1.04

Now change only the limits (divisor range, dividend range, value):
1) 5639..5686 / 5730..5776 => 1.03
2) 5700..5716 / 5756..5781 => 1.05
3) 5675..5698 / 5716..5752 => 1.03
